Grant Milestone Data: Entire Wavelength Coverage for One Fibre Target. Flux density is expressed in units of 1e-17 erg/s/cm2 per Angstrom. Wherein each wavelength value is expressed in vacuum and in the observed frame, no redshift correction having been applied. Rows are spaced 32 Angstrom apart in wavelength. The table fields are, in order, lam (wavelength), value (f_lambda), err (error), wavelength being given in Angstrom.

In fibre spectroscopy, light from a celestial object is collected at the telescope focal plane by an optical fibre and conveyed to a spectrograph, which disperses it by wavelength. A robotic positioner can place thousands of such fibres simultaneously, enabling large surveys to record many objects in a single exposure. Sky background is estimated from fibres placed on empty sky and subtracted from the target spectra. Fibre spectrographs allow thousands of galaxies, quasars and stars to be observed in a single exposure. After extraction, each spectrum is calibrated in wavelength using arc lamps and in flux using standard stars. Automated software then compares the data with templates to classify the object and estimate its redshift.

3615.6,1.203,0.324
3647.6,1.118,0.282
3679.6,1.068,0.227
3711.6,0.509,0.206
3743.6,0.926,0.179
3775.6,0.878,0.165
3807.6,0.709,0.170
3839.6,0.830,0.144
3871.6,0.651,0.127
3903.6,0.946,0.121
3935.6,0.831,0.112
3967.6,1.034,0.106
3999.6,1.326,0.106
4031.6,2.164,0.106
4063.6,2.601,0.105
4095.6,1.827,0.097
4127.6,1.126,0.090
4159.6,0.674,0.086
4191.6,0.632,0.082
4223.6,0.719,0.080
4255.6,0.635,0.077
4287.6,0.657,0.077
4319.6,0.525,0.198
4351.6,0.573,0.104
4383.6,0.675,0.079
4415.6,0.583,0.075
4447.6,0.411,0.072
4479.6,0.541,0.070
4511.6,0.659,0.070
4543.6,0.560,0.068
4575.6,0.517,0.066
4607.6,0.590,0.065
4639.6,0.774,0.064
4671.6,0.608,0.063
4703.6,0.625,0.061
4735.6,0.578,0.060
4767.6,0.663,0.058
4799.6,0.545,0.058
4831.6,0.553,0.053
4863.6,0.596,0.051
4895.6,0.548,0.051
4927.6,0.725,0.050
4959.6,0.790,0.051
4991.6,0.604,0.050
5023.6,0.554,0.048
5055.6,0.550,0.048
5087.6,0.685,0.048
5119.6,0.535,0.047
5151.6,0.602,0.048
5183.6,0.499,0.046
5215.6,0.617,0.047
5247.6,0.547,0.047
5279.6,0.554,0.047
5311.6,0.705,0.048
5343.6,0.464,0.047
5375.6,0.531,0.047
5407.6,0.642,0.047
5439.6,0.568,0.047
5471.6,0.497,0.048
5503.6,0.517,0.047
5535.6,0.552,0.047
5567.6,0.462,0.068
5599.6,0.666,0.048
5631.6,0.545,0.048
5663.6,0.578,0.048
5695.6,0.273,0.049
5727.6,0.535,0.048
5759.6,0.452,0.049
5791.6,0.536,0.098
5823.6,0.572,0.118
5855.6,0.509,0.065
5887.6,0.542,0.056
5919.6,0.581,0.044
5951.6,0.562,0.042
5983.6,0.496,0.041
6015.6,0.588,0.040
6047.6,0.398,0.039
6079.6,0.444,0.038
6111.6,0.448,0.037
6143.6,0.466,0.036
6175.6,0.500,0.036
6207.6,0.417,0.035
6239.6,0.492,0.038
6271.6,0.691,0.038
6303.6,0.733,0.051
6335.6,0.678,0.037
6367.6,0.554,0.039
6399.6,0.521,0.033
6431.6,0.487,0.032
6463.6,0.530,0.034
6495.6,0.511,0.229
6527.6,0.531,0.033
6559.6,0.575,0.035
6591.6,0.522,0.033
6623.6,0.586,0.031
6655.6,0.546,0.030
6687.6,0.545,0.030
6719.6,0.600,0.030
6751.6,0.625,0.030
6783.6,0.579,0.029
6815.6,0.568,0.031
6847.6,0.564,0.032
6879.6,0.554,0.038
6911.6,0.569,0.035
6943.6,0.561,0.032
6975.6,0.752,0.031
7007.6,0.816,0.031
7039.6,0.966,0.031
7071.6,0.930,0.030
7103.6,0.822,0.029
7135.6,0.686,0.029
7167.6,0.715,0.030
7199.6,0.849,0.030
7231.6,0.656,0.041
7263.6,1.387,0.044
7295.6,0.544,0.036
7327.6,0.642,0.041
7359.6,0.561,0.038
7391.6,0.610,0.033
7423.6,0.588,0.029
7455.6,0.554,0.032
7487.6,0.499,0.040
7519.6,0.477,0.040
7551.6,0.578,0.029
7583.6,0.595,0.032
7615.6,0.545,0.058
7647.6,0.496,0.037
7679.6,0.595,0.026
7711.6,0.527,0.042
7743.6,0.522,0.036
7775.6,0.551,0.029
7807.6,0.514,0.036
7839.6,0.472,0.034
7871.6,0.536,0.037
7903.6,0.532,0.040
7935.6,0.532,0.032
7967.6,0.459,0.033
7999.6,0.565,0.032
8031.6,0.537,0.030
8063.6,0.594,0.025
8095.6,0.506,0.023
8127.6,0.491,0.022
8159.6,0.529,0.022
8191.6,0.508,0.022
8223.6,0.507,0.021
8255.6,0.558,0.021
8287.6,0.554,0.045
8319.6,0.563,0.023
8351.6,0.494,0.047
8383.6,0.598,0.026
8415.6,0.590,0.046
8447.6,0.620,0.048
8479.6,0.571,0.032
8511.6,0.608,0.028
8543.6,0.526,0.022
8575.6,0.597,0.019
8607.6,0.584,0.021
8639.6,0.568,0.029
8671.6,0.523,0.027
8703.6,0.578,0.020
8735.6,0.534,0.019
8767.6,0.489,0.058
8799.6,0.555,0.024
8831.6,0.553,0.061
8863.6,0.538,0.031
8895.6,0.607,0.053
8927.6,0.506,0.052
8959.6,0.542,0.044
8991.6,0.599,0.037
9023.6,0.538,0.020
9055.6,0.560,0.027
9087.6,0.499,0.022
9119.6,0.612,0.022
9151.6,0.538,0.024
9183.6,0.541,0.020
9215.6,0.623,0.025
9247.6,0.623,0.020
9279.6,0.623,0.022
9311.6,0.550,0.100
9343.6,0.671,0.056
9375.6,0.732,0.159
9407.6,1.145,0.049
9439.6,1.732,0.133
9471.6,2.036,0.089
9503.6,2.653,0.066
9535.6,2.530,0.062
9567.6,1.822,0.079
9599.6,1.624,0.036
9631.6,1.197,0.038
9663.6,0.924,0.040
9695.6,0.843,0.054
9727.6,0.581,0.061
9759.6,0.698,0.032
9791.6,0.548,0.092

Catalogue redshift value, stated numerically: 0.450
